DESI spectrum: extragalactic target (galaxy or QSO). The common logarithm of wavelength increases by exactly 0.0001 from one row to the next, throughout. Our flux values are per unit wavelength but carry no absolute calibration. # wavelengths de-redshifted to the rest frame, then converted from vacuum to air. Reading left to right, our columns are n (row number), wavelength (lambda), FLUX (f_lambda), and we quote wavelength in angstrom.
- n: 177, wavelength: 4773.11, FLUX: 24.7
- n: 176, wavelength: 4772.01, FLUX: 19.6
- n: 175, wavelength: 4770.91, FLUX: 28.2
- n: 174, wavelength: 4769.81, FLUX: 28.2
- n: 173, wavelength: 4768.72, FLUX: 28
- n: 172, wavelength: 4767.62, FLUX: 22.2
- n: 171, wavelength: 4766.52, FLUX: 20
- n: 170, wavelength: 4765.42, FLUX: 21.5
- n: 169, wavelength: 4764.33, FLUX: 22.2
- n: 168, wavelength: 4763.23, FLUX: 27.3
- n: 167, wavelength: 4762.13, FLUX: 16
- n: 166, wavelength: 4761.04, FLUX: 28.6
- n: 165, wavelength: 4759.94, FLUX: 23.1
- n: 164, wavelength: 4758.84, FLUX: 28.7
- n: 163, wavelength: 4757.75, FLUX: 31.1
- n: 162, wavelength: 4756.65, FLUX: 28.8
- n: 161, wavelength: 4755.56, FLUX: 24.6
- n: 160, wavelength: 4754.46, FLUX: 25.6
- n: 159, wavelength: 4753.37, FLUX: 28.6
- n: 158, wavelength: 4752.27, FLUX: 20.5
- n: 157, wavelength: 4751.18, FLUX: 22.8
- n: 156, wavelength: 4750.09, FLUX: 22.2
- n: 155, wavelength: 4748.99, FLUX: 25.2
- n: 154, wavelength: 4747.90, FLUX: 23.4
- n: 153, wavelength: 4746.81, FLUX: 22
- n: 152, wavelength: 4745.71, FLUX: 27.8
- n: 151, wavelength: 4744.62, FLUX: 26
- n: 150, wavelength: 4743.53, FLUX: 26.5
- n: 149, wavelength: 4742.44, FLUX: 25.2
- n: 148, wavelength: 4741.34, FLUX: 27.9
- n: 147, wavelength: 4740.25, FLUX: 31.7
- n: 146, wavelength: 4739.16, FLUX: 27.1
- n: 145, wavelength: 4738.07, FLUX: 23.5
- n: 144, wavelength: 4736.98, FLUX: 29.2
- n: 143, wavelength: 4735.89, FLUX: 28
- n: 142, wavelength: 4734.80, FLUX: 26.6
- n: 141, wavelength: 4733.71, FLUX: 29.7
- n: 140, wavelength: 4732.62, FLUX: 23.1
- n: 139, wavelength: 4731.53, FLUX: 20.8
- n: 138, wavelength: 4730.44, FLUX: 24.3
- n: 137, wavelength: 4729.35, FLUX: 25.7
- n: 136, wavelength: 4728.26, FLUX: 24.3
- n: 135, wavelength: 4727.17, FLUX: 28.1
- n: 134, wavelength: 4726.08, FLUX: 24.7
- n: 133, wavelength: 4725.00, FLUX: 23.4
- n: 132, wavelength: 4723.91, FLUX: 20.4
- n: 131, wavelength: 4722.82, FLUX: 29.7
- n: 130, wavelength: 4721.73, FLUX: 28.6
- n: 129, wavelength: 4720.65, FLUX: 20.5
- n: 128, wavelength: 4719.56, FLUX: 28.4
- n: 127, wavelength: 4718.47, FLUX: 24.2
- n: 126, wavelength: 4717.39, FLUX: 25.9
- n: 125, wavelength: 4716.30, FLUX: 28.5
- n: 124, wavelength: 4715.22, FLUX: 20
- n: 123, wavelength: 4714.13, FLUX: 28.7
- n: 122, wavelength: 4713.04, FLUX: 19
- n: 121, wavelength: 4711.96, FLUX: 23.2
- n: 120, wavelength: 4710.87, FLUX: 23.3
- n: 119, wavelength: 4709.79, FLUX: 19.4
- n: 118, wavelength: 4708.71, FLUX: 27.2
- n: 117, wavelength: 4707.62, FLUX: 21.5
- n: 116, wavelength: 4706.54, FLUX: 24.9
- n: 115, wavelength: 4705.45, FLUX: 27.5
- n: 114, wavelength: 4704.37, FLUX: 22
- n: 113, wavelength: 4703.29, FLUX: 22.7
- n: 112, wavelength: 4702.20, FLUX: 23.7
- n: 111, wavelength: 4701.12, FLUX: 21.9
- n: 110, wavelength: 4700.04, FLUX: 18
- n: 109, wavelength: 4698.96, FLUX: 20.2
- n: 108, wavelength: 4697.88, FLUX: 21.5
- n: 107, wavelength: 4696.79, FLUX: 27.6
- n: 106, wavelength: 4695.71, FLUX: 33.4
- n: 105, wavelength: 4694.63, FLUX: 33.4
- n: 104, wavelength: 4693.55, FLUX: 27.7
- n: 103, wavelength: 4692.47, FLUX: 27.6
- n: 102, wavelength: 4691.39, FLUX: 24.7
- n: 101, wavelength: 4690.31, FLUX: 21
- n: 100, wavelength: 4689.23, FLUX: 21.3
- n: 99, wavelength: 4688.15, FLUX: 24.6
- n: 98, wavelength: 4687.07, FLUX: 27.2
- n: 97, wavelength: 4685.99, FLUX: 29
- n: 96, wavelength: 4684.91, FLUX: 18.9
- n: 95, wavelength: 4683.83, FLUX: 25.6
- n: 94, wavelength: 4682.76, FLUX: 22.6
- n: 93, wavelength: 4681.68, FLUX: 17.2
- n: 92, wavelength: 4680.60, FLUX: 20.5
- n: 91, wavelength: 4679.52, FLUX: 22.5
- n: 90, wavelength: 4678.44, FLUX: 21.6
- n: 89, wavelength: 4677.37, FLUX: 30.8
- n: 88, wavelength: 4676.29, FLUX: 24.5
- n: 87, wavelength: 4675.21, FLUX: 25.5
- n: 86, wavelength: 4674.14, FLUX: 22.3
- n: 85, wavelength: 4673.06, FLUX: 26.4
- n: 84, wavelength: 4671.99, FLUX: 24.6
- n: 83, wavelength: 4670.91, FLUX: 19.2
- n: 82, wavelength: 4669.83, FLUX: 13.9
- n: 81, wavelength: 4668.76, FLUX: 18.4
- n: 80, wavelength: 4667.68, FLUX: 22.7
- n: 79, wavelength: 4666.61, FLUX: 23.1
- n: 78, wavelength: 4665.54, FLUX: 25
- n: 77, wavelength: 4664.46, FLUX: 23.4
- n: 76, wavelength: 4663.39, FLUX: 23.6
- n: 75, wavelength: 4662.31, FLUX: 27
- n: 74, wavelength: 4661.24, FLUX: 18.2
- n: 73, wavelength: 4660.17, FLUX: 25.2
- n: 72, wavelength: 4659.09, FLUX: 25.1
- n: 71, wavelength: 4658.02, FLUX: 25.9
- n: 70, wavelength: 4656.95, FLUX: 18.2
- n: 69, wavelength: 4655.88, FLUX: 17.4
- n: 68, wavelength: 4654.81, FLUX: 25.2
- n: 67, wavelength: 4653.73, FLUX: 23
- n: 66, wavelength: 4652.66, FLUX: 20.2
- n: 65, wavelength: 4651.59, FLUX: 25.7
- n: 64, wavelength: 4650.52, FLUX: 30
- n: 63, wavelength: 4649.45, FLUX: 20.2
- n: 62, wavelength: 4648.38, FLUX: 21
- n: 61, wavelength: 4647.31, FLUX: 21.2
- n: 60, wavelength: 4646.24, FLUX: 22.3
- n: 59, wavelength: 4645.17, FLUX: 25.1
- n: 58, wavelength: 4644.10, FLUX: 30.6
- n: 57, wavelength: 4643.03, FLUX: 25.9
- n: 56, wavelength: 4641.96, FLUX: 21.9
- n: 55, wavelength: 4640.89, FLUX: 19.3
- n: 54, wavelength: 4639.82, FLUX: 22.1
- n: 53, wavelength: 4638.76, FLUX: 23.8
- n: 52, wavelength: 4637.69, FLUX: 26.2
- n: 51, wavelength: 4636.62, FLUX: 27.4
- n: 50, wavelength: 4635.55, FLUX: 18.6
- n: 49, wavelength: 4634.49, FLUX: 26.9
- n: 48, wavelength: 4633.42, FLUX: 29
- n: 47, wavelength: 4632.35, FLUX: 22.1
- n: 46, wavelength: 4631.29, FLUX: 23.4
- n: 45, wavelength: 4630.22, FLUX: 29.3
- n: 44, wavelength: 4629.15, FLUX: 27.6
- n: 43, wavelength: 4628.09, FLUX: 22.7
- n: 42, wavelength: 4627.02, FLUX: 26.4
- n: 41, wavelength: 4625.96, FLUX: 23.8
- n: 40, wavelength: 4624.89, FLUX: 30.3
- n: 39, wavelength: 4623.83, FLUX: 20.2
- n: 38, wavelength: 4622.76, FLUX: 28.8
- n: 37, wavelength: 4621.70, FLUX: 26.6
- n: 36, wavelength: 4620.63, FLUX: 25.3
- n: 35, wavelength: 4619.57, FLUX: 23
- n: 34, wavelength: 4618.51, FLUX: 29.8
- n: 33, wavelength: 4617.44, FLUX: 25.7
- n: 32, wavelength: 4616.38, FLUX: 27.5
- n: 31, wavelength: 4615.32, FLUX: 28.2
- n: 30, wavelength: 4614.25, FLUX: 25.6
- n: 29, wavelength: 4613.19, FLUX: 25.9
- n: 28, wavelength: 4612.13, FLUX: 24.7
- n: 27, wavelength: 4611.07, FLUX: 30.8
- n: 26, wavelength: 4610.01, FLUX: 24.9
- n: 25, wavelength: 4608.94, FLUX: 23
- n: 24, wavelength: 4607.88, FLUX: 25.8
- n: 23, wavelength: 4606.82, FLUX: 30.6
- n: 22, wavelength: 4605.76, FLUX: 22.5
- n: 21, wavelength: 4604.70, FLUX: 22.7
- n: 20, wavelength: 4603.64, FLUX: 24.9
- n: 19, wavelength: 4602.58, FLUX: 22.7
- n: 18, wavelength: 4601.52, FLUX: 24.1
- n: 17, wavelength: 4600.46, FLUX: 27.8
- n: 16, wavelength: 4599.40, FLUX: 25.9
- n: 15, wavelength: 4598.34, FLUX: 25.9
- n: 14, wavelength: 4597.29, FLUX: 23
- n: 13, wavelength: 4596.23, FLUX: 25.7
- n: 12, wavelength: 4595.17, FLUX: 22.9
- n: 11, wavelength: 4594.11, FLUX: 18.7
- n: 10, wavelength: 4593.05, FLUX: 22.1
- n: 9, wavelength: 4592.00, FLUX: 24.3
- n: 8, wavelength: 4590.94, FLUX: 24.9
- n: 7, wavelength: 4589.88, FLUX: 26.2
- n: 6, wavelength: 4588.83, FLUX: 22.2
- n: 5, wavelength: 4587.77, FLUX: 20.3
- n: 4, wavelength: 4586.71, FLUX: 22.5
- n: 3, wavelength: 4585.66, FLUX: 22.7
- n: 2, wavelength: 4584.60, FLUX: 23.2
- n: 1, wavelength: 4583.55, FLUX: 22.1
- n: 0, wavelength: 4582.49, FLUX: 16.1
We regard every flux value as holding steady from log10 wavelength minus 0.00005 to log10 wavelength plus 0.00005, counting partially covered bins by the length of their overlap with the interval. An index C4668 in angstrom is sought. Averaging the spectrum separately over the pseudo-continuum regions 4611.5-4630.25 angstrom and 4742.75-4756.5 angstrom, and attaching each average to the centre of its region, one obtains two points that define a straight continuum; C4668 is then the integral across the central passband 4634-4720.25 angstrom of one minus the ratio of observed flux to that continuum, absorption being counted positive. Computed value 6.2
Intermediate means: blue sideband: 26.1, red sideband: 24.7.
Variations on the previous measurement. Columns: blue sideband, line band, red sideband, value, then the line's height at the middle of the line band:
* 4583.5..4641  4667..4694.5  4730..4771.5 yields 1.9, 25.1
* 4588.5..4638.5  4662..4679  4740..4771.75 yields 1.4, 25.2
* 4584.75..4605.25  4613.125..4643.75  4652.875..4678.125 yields -2.6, 23.3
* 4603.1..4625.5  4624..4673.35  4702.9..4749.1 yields 4.1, 25.7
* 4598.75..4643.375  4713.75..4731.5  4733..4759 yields 0.6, 26.1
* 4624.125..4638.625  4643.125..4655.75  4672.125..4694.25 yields 0.6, 25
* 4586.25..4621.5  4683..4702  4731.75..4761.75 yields 0.6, 25.6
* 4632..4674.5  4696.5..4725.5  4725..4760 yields 1.4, 24.9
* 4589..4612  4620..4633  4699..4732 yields -0.5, 24.5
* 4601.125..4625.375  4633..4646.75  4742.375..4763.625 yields 0.6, 25.7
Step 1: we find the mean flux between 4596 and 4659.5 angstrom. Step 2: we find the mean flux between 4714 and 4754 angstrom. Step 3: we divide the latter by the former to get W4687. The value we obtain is 1.0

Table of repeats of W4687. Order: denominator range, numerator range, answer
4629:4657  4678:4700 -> 1.02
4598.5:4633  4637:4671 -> 0.89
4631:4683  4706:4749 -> 1.09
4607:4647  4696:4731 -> 0.95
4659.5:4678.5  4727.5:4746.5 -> 1.14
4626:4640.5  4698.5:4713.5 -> 0.90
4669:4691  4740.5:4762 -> 1.12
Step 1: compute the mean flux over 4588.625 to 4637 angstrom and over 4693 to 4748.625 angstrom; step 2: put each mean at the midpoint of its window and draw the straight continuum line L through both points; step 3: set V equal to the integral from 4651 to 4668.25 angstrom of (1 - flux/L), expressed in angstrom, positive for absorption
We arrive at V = 1.5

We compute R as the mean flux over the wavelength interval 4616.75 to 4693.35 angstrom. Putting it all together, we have 23.9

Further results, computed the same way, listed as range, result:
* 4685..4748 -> 25.1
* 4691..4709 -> 25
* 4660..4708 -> 23.6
